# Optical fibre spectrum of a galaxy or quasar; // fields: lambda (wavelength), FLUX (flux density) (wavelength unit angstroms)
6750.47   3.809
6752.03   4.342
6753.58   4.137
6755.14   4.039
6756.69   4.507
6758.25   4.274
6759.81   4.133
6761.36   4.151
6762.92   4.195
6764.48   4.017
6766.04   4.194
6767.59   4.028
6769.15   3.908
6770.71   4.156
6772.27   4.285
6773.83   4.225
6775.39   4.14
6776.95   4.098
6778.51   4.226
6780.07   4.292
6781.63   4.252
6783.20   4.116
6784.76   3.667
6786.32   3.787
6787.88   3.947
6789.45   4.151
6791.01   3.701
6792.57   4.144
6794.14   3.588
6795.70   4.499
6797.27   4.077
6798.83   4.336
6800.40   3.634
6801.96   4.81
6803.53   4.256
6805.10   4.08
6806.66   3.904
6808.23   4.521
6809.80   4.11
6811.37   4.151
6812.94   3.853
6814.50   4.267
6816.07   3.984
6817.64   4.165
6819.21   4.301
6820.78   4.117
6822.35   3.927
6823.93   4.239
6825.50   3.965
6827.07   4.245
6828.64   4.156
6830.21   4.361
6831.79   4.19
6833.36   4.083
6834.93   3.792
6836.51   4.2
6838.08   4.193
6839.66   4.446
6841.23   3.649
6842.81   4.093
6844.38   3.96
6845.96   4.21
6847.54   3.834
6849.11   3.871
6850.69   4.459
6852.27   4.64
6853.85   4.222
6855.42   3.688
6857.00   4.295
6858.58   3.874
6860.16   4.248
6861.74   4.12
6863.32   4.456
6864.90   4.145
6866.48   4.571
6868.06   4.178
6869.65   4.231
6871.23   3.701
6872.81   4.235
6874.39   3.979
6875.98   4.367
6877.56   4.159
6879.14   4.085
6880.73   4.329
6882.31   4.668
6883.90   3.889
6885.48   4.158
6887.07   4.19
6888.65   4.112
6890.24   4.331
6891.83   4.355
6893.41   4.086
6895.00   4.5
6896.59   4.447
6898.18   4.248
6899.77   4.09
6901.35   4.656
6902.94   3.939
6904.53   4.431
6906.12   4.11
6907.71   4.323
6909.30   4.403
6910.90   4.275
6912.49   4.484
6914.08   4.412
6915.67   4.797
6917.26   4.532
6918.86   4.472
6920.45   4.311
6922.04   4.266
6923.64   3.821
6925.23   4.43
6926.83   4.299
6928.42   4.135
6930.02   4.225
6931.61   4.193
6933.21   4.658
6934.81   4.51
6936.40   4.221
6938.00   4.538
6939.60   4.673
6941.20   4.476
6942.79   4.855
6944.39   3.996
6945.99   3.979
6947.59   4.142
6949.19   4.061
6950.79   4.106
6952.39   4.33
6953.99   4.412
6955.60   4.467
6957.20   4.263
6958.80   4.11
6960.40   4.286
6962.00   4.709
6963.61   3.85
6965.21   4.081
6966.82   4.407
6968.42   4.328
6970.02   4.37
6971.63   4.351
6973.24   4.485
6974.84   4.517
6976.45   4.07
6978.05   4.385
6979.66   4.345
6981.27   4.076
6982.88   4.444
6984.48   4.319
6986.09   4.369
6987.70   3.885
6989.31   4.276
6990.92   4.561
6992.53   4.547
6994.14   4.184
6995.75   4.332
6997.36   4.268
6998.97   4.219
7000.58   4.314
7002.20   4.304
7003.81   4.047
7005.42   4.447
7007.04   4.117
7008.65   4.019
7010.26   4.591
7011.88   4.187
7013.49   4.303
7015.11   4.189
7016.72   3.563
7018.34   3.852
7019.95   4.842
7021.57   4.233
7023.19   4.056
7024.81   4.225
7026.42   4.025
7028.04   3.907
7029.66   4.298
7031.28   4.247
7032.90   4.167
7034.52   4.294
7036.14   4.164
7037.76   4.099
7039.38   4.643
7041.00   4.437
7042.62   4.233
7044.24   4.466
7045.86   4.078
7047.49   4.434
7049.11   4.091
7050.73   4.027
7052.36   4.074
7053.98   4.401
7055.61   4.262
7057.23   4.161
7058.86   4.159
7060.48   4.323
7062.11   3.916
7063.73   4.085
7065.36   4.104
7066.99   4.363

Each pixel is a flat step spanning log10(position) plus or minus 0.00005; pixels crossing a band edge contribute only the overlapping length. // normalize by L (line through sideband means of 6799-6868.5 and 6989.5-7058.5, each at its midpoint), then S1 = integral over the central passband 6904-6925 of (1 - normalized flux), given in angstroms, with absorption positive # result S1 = -0.86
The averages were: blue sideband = 4.15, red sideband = 4.24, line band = 4.36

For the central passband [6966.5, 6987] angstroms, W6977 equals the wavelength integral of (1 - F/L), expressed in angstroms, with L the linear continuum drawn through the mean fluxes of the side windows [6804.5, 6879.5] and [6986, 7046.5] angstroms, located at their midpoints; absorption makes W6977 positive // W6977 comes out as -0.6 angstroms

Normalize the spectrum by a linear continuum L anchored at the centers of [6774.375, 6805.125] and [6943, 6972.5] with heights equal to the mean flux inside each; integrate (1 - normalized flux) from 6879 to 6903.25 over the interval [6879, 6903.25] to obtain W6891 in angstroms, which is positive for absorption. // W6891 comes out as -0.5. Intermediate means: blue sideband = 4.09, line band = 4.27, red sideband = 4.25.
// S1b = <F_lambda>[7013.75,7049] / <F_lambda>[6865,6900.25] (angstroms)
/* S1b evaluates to 1.0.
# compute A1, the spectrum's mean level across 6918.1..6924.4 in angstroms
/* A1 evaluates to 4.22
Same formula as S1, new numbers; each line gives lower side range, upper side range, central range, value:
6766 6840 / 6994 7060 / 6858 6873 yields -0.1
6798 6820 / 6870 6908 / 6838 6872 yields 0.5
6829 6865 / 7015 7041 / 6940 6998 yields -1.8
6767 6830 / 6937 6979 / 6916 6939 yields -0.3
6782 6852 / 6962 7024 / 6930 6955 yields -0.8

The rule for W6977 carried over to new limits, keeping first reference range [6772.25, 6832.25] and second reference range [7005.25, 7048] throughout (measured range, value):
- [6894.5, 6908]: -0.4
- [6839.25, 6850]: 0.4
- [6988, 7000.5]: -0.3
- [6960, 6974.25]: -0.4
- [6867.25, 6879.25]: 0.1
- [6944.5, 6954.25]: 0.1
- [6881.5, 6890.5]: -0.1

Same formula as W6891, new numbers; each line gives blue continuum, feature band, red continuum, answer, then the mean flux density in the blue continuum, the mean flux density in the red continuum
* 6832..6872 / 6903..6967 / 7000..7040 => -2.4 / 4.13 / 4.2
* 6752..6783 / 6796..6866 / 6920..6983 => 1.2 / 4.17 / 4.3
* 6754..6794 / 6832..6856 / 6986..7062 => 0.2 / 4.1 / 4.23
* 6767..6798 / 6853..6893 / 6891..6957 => 0.5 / 4.06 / 4.33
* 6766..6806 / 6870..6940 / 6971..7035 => -1.9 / 4.1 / 4.25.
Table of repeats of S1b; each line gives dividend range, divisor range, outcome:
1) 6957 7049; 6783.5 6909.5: 1.03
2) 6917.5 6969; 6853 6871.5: 1.03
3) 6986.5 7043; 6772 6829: 1.03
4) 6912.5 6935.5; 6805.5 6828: 1.06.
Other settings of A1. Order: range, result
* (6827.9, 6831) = 4.26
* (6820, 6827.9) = 4.1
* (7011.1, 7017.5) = 4.07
